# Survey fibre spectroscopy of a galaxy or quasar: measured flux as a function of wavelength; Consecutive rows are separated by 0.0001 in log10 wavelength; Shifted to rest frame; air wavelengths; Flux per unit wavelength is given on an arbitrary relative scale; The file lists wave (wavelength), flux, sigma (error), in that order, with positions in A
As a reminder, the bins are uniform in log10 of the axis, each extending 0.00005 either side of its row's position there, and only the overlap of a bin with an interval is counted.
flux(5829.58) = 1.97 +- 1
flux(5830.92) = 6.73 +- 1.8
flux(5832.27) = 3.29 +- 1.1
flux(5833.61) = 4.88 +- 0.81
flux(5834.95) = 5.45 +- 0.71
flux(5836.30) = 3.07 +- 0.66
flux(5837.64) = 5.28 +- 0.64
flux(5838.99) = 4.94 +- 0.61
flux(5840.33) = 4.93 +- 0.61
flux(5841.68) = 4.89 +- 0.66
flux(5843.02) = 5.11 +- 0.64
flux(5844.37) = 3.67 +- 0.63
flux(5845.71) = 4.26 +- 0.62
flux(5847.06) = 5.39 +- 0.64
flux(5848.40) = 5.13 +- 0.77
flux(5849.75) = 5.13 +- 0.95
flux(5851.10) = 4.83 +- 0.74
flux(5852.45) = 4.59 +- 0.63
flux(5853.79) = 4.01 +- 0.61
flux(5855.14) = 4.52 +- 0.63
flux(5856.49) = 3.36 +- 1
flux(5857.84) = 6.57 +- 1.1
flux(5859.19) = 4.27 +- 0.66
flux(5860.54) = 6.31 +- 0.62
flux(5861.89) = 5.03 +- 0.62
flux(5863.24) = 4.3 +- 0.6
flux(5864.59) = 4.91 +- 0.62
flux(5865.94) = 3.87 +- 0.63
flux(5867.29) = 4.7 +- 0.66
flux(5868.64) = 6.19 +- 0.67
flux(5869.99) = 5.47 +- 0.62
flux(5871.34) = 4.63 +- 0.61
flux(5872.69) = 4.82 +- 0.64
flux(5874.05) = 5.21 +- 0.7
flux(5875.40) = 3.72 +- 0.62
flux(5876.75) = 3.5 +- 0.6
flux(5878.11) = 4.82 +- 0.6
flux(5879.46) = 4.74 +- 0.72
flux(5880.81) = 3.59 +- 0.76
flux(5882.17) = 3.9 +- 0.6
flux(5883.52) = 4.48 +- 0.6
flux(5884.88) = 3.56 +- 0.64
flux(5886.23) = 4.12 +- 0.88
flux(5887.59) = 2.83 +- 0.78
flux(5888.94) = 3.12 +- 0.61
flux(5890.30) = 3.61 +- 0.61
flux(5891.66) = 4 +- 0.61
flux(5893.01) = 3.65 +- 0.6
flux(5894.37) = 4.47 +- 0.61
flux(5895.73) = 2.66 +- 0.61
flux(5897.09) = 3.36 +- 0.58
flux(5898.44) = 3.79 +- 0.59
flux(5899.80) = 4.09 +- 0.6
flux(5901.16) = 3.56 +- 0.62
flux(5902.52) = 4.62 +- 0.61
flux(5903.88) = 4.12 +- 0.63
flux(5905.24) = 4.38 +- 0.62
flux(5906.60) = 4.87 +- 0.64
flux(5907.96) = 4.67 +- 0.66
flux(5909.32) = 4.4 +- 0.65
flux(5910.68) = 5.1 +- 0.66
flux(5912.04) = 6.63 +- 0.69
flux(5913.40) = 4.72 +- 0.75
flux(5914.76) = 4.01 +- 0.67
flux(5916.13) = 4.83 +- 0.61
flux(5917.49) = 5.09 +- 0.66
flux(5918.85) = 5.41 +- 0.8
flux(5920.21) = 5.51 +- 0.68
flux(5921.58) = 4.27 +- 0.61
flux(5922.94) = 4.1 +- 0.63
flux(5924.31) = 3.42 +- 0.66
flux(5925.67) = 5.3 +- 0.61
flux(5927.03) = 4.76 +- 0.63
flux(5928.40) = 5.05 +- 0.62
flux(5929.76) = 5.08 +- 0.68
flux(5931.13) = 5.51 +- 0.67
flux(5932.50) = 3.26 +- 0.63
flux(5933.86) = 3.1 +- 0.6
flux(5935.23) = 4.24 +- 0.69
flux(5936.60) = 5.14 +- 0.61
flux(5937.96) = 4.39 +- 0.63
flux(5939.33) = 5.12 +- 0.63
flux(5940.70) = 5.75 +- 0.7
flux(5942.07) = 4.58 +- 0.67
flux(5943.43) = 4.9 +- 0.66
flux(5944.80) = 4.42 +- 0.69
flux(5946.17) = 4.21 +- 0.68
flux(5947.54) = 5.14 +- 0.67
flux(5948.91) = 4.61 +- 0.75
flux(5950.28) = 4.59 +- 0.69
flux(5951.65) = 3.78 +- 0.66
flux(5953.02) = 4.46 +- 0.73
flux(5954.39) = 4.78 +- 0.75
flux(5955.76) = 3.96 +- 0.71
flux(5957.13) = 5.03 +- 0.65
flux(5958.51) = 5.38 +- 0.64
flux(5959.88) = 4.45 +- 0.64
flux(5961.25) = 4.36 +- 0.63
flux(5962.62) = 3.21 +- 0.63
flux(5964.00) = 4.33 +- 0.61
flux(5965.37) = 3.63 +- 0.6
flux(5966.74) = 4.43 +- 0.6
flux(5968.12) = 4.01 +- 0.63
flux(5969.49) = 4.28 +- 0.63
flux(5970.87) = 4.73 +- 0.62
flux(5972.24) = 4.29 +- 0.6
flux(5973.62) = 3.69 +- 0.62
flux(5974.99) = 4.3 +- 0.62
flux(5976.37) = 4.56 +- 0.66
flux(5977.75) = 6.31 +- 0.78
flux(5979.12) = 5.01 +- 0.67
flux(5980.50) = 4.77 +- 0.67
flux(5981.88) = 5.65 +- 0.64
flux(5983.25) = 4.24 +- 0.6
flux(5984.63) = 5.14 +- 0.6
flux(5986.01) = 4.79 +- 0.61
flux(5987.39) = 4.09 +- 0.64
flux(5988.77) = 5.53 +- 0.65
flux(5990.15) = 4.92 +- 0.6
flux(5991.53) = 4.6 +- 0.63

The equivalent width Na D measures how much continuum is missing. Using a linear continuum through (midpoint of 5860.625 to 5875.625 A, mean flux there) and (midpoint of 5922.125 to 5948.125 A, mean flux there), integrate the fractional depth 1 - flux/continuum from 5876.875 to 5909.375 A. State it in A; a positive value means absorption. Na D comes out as 5.6 A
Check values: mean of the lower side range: 4.9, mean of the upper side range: 4.6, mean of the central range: 3.96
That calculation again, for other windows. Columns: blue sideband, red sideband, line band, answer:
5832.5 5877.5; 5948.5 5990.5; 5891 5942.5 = 1.54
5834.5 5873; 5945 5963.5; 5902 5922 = -1.08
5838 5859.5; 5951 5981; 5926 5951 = -0.86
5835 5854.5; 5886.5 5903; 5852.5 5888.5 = -3.05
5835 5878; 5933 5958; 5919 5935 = 0.31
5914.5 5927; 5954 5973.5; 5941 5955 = -0.39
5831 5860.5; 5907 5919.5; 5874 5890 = 3.13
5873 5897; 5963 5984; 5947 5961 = -0.69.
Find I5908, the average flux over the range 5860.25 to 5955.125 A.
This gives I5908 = 4.47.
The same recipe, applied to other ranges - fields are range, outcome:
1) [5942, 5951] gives 4.64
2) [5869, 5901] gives 4.02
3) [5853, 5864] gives 4.8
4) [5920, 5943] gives 4.61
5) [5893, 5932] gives 4.54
